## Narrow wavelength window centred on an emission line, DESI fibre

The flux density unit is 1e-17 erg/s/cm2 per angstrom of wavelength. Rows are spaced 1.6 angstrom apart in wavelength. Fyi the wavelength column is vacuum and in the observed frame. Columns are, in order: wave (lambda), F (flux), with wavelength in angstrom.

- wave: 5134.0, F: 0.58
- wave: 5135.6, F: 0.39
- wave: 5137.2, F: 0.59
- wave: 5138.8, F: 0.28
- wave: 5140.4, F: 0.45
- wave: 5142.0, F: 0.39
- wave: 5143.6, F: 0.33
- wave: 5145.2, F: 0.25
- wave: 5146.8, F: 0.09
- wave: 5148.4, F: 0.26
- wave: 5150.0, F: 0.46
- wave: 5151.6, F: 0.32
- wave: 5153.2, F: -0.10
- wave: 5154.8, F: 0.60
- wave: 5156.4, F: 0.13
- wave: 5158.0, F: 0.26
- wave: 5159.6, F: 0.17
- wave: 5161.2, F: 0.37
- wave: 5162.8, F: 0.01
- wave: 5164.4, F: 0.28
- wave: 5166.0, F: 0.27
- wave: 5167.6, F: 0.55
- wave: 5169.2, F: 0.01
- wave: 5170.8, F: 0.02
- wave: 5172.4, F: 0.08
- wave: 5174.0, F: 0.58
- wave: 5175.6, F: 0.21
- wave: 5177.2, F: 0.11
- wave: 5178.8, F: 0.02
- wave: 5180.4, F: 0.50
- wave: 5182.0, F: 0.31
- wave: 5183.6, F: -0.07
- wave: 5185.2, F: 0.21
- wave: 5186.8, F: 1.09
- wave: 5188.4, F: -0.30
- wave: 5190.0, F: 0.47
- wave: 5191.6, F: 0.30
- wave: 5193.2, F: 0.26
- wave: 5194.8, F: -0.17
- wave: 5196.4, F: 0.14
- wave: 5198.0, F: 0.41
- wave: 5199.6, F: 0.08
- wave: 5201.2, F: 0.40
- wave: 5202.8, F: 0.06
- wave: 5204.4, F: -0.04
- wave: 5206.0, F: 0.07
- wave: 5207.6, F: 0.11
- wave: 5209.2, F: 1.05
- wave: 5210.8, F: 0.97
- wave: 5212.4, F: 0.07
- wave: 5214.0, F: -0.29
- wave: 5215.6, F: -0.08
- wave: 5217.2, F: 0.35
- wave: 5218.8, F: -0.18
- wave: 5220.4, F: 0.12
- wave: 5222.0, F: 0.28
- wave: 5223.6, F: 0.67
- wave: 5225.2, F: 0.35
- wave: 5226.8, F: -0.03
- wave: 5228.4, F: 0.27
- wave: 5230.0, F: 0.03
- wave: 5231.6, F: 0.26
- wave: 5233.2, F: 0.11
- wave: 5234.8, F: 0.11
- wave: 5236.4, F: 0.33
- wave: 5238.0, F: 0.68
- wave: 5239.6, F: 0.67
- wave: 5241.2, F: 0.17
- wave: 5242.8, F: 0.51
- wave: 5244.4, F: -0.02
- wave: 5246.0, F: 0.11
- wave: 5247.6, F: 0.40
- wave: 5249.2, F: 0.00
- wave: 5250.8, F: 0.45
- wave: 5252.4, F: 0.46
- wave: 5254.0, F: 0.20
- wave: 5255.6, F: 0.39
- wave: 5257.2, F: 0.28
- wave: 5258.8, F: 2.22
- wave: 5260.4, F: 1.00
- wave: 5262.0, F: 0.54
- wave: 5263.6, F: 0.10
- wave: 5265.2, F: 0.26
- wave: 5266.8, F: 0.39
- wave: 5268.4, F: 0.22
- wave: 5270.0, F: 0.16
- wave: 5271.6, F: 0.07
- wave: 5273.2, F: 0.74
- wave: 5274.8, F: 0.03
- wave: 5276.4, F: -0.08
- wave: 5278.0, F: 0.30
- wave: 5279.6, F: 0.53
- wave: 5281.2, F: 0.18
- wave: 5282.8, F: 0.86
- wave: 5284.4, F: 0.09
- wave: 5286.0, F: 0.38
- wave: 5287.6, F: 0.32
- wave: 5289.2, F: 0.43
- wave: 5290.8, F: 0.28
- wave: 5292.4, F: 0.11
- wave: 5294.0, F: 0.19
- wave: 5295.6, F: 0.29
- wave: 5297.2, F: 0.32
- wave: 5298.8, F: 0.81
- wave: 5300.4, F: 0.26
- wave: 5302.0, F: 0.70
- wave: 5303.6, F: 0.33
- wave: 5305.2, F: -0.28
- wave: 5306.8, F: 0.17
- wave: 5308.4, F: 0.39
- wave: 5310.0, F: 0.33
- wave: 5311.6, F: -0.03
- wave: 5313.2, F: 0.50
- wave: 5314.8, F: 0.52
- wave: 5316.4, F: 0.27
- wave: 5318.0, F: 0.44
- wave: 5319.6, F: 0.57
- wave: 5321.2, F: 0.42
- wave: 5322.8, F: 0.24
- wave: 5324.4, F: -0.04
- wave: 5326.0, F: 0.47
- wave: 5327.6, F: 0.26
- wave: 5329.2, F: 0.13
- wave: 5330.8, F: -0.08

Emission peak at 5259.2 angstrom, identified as [O III] 5007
